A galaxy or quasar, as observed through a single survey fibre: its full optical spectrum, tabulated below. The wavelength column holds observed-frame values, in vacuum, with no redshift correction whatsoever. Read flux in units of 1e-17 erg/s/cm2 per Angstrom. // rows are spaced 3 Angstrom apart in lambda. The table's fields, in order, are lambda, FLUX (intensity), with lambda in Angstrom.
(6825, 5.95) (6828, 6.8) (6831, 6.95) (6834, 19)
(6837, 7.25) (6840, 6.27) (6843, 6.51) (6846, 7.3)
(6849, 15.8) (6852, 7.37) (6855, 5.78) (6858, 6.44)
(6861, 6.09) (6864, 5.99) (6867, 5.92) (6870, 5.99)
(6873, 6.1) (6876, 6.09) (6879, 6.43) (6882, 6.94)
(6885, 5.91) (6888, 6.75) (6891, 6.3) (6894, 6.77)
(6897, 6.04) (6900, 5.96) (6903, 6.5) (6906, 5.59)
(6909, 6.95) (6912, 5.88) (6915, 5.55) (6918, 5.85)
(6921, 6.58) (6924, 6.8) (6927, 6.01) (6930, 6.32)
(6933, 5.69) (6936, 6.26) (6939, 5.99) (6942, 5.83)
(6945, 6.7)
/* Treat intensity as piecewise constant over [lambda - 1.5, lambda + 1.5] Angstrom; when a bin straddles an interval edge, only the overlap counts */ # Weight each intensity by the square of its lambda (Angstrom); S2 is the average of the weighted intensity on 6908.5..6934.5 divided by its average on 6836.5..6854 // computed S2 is 0.75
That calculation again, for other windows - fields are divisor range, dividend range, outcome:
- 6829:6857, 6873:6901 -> 0.71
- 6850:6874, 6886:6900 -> 1.01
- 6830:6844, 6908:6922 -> 0.67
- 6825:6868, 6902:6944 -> 0.78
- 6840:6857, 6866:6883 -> 0.76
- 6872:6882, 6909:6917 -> 0.95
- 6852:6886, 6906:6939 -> 1.01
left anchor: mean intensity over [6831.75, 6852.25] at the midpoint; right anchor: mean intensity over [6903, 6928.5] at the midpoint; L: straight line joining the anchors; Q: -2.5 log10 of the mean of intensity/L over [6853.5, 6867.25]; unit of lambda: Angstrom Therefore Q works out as 0.43 mag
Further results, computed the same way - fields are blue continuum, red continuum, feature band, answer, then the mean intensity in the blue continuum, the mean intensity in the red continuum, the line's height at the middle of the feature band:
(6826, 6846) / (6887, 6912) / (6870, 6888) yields 0.12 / 8.61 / 6.32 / 7.06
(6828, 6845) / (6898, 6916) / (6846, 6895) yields 0.10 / 8.93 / 6.09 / 7.56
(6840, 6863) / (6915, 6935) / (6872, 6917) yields 0.09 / 7.75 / 6.16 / 6.82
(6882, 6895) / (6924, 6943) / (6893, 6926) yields 0.01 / 6.48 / 6.08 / 6.29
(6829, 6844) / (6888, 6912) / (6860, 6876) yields 0.27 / 9.21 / 6.3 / 7.77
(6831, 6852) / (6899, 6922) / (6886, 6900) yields 0.11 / 9.9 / 6.1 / 7.06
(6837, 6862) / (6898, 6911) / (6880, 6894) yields 0.03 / 7.7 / 6.23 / 6.7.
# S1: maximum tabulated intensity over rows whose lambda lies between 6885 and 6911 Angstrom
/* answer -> 6.95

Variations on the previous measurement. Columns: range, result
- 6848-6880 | 15.8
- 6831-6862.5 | 19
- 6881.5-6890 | 6.94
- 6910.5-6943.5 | 6.8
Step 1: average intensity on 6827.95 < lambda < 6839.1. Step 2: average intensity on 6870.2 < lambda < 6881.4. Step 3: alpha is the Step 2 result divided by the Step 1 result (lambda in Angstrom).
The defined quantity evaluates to 0.61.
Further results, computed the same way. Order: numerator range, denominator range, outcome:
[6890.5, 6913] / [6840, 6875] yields 0.87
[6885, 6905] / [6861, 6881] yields 1.04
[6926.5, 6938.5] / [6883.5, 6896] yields 0.95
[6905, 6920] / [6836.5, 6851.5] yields 0.69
